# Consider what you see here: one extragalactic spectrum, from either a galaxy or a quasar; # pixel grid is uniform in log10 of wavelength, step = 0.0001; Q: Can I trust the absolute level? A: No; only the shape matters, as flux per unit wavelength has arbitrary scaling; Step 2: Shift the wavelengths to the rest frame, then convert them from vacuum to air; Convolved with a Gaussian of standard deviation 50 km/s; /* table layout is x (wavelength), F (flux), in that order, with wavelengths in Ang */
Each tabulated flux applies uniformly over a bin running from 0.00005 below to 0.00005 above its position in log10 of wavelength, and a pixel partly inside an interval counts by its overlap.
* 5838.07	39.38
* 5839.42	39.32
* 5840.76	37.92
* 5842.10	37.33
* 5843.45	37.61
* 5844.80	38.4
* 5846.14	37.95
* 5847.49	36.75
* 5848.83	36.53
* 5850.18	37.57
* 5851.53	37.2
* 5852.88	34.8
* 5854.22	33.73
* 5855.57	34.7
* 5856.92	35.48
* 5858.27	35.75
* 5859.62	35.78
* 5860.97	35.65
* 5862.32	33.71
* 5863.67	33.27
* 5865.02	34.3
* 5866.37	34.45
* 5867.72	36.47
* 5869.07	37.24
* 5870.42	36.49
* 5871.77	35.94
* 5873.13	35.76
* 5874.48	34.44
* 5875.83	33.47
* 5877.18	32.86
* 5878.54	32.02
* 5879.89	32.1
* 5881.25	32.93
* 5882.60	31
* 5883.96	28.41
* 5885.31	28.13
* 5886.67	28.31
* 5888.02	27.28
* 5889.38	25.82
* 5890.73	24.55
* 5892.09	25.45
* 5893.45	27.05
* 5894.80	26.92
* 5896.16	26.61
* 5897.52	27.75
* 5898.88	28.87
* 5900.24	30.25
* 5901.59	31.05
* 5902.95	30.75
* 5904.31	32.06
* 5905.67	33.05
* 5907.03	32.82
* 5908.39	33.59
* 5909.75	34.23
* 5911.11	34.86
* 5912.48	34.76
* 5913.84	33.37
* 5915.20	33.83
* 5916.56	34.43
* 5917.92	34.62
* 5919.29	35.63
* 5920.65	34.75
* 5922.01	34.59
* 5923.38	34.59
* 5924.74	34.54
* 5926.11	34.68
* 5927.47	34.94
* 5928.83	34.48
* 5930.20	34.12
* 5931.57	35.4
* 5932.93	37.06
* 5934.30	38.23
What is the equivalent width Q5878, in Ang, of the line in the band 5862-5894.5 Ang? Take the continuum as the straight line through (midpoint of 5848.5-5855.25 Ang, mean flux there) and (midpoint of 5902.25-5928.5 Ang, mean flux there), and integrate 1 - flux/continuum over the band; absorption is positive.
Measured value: 3.2 Ang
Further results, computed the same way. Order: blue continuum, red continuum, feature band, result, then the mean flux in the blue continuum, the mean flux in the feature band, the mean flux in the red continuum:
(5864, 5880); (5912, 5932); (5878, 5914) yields 4.72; 34.7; 30.1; 34.6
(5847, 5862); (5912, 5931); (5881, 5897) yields 3.44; 35.8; 27.6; 34.5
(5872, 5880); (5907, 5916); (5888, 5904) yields 2.86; 33.7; 27.8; 34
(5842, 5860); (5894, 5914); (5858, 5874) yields -0.21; 36.4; 35.4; 31.3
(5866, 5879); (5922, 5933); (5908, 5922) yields 0.17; 35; 34.4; 34.8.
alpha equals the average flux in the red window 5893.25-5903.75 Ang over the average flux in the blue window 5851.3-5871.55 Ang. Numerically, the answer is 0.8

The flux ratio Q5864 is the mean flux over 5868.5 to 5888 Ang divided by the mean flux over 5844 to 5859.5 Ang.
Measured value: 0.9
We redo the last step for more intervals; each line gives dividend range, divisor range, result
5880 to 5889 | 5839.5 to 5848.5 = 0.78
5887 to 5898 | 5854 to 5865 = 0.76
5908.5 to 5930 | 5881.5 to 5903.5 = 1.23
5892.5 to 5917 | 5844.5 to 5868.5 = 0.88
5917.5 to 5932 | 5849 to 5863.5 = 0.98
